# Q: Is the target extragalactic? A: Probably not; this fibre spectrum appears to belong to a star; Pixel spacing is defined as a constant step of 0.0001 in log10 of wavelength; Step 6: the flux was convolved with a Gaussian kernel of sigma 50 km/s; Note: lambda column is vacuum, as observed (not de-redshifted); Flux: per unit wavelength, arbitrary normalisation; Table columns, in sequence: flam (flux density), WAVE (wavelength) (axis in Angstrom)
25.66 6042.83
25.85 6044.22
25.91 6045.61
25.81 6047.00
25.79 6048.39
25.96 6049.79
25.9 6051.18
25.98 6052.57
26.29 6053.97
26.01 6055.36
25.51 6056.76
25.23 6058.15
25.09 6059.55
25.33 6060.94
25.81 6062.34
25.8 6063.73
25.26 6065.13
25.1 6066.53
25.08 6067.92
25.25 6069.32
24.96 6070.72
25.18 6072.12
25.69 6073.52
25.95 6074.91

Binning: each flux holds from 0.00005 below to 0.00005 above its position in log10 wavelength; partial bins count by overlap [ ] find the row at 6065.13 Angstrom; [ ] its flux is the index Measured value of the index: 25.26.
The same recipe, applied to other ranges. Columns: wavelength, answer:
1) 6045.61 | 25.91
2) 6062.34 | 25.81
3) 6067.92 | 25.08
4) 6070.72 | 24.96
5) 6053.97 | 26.29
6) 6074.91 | 25.95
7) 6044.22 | 25.85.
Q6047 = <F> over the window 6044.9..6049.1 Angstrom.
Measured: 25.8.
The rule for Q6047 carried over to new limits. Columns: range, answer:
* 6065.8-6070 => 25.2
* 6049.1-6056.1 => 26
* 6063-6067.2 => 25.4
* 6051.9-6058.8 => 25.8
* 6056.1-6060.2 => 25.3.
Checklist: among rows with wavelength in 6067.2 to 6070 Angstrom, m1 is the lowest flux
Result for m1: 25.08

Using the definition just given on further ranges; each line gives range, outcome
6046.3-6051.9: 25.79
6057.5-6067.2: 25.09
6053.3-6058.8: 25.23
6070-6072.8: 24.96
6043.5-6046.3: 25.85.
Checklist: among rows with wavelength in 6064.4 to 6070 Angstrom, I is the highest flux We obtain 25.26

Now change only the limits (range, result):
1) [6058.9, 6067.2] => 25.81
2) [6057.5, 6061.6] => 25.33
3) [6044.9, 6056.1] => 26.29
